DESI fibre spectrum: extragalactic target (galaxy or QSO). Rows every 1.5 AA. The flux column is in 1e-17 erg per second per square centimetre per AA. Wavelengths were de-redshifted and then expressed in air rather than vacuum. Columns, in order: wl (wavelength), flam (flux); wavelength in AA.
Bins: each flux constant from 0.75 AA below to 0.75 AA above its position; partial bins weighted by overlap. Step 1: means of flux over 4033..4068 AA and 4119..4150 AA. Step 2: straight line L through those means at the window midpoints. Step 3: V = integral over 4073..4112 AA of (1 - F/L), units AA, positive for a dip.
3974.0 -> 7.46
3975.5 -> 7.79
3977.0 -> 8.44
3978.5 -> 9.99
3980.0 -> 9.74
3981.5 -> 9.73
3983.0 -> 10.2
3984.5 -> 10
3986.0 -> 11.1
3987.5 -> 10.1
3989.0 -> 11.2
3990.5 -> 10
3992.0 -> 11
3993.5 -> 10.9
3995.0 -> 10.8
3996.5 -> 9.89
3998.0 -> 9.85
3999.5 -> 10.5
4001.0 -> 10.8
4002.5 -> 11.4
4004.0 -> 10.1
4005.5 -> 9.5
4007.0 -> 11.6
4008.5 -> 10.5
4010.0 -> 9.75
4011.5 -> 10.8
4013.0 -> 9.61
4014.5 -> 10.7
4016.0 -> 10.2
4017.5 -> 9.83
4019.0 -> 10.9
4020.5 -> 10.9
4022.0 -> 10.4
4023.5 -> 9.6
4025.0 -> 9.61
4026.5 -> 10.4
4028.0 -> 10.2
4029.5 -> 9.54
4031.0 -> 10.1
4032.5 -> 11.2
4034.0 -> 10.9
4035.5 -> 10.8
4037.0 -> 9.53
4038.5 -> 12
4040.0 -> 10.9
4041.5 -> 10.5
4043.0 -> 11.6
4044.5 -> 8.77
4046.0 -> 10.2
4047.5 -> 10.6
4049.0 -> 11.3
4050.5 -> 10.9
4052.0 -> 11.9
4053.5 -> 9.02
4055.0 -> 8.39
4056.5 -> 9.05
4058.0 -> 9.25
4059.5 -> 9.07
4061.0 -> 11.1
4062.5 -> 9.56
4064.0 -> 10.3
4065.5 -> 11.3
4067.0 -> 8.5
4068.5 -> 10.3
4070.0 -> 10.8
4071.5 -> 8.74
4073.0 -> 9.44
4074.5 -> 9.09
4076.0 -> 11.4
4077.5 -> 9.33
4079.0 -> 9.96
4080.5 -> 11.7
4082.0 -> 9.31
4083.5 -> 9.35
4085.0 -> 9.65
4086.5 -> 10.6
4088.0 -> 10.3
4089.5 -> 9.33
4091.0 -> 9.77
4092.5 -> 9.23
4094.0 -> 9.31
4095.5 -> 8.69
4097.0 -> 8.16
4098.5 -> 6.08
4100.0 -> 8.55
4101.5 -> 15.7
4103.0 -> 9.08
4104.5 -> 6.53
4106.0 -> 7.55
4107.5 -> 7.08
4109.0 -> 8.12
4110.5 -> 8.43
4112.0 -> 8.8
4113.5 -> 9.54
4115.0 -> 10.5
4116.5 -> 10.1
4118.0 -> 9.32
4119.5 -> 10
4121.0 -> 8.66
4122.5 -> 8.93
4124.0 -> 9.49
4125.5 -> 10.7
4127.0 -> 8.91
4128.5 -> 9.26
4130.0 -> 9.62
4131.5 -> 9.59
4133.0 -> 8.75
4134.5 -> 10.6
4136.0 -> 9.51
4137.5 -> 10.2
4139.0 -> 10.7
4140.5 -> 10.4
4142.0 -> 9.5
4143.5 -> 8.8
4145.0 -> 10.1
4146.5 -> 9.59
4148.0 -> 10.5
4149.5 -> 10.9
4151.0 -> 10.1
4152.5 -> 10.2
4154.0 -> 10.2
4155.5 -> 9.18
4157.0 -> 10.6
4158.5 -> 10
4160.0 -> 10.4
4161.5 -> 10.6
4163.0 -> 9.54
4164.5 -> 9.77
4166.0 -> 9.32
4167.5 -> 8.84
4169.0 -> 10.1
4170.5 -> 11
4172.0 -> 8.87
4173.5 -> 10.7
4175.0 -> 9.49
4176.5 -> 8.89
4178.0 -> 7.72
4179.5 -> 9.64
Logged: 2.8 AA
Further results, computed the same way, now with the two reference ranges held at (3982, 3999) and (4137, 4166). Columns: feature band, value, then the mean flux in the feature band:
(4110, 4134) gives 1.6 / 9.44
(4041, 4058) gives 0.2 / 10.2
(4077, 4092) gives 0.4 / 9.93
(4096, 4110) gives 2.2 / 8.54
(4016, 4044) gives -0.3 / 10.5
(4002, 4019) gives 0.0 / 10.4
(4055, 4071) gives 0.7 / 9.83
